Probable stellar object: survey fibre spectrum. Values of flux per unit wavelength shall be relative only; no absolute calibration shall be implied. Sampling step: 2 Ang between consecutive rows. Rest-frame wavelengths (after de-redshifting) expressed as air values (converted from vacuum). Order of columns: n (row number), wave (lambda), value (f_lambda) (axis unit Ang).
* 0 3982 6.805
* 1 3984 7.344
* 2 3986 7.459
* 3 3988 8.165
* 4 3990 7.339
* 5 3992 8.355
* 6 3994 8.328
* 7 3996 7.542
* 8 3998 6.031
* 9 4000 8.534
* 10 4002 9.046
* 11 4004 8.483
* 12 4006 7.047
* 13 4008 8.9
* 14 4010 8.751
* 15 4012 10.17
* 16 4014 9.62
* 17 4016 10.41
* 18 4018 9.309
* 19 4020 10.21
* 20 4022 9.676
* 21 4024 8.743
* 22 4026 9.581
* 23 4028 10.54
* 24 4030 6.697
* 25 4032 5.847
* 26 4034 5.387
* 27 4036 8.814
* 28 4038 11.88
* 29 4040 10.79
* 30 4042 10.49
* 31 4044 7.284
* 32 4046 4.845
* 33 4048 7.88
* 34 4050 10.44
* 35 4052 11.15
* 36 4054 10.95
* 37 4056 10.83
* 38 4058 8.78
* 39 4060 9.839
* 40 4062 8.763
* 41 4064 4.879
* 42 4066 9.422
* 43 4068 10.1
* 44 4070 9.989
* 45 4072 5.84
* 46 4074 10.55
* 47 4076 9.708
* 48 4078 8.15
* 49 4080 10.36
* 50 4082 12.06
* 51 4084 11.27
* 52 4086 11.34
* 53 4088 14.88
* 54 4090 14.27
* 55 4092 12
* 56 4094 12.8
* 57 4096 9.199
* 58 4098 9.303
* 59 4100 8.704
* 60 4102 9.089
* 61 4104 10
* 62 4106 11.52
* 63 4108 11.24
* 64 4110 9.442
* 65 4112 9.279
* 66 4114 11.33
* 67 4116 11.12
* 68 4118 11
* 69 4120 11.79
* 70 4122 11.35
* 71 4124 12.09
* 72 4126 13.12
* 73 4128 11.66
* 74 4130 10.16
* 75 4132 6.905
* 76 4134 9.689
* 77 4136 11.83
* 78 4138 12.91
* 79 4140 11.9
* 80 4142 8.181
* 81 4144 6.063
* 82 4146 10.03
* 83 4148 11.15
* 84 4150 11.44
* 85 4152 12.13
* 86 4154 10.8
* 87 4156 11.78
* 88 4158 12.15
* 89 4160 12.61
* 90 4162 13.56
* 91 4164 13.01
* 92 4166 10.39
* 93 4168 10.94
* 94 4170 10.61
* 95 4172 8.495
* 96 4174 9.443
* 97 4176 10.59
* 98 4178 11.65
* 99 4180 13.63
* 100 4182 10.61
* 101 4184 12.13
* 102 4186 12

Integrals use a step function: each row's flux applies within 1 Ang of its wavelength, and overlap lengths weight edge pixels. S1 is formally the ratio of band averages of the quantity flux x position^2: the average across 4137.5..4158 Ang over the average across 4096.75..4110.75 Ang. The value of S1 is 1.1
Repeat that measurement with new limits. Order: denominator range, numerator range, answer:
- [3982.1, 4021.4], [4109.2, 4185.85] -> 1.40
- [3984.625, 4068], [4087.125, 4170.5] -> 1.33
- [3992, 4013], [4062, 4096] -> 1.30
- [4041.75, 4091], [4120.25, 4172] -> 1.17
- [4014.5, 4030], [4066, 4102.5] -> 1.13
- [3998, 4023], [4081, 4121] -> 1.28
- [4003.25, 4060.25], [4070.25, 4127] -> 1.23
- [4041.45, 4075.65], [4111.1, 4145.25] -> 1.23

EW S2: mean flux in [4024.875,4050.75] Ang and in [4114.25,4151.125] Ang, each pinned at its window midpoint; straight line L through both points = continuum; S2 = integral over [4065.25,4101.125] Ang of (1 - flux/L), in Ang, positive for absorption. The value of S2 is -3.76 Ang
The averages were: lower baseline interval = 8.48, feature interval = 10.6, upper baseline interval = 10.7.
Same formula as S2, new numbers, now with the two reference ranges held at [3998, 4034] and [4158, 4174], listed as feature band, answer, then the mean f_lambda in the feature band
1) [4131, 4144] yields 1.08 Ang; 9.91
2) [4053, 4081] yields 1.31 Ang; 9.15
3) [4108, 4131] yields -1.35 Ang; 11.1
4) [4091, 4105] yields -0.03 Ang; 10.2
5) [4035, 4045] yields -0.77 Ang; 9.85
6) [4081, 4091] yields -2.84 Ang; 12.8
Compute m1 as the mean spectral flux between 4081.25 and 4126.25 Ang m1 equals 11.2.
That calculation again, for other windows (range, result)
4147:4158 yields 11.5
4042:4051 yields 7.93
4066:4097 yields 10.8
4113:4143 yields 11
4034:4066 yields 9.06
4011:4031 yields 9.5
